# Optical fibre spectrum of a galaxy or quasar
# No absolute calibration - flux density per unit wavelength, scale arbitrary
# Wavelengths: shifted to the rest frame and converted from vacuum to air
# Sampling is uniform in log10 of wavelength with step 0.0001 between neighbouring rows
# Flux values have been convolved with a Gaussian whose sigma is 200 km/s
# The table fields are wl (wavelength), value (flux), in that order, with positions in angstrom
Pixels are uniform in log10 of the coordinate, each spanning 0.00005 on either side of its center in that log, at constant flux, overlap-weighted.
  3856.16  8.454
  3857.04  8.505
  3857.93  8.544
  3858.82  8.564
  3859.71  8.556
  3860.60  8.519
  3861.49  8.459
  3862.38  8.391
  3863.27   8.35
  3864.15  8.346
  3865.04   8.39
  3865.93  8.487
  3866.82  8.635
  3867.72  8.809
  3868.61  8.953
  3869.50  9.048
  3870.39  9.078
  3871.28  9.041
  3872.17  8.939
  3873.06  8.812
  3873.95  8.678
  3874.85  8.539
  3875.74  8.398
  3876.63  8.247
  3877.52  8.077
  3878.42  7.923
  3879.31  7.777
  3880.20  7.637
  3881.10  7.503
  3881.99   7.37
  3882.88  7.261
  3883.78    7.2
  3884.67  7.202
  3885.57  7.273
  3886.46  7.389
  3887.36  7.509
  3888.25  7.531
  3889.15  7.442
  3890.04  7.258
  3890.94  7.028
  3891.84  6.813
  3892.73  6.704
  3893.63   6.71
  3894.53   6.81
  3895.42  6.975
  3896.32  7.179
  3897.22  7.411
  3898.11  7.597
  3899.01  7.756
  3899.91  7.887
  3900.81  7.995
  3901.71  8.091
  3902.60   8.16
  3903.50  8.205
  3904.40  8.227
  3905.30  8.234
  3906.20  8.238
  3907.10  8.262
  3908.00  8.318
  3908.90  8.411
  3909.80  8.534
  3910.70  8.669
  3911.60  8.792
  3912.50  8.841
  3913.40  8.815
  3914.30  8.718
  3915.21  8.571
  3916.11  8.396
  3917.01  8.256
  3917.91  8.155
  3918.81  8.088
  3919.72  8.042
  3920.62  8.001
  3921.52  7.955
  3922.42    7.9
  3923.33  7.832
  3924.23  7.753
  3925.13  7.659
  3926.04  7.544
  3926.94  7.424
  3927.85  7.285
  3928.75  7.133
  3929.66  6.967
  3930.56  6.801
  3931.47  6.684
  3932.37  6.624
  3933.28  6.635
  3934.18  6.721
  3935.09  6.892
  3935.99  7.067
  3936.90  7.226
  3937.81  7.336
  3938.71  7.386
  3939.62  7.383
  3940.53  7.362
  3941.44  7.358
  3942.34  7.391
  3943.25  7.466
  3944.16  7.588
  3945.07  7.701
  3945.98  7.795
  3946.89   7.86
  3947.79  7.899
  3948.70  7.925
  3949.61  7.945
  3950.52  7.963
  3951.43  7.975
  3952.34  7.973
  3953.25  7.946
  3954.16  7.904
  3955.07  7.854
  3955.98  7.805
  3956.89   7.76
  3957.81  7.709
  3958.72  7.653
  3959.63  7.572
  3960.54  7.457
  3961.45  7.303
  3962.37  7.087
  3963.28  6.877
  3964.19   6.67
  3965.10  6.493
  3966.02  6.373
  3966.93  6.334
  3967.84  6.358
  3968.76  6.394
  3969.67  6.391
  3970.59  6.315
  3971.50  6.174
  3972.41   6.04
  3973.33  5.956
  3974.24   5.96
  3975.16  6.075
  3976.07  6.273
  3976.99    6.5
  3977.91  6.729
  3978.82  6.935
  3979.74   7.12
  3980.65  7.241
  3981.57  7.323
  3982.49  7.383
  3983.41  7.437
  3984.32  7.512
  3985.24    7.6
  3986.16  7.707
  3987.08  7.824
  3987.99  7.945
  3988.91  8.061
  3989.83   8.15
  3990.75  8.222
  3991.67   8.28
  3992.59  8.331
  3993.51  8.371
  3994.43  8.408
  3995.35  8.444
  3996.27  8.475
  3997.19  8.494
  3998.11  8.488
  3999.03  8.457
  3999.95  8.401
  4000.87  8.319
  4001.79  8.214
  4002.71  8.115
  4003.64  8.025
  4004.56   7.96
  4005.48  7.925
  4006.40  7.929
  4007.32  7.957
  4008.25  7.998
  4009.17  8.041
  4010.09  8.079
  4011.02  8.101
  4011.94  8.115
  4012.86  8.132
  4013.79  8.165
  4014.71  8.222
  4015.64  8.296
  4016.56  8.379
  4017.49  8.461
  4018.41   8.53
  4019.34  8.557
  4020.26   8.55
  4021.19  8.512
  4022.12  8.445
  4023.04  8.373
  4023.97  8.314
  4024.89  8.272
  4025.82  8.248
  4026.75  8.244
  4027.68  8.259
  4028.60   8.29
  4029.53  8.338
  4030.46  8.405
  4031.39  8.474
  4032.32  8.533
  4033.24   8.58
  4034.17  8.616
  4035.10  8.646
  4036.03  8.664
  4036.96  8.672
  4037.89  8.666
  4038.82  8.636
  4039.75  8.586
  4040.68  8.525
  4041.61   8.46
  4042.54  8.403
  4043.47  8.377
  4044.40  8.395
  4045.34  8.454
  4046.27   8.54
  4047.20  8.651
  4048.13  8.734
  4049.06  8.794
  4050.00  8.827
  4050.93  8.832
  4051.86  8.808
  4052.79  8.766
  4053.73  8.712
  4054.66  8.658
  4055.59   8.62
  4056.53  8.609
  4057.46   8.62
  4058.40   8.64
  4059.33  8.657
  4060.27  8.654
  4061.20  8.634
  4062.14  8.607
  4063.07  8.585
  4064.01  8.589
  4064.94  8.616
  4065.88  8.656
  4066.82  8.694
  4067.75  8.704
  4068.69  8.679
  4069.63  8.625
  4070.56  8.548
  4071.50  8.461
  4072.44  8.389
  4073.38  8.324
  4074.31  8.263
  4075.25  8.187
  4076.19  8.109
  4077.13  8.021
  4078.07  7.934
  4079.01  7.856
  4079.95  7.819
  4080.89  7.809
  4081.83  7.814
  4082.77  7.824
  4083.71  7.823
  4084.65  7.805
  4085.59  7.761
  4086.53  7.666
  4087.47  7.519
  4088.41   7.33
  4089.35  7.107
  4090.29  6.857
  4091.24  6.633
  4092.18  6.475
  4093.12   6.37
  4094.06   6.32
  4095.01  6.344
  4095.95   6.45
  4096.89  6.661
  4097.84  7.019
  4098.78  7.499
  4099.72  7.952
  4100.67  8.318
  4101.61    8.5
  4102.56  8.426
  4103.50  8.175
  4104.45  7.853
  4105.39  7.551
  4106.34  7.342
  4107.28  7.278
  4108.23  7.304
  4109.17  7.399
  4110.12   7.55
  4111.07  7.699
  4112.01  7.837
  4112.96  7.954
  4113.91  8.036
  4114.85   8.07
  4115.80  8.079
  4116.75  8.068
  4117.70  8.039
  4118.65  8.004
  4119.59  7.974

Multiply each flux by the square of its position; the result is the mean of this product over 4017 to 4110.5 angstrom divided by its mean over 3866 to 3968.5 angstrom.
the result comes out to 1.14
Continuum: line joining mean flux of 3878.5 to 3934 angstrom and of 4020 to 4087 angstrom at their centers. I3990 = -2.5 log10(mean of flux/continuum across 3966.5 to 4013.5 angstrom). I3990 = 0.08 mag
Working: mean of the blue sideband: 7.69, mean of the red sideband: 8.43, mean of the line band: 7.55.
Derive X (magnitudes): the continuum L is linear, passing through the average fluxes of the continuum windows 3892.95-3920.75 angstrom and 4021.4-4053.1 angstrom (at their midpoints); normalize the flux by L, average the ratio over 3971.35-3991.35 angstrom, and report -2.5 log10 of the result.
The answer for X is 0.170 mag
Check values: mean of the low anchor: 8.06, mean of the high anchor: 8.52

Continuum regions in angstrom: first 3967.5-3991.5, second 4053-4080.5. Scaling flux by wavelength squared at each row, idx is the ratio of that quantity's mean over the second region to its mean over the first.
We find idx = 1.26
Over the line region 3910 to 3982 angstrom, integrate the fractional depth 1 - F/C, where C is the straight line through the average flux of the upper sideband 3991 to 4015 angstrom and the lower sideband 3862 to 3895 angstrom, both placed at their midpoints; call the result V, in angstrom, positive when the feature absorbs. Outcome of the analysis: 6.3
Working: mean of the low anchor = 7.93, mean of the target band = 7.37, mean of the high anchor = 8.21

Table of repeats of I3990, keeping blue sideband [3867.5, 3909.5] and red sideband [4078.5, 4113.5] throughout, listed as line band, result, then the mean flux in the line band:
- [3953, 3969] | 0.077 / 7.2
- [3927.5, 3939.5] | 0.116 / 6.99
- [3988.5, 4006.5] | -0.083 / 8.26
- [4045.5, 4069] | -0.153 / 8.67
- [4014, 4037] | -0.113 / 8.43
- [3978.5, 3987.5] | 0.039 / 7.41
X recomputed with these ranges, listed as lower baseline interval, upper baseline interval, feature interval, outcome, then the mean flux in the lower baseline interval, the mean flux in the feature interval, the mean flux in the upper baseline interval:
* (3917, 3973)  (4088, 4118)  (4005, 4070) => -0.147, 7.33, 8.48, 7.45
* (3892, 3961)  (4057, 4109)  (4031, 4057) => -0.104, 7.72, 8.62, 7.86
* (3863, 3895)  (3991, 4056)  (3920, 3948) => 0.102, 7.92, 7.38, 8.41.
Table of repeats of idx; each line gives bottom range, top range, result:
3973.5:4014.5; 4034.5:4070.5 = 1.14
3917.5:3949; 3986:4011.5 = 1.13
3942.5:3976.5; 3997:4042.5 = 1.20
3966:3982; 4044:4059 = 1.39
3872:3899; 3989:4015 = 1.15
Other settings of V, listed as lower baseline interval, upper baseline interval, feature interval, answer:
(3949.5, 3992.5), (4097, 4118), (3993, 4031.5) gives -4.67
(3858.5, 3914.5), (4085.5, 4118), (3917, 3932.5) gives 0.74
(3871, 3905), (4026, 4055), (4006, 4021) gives 0.33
